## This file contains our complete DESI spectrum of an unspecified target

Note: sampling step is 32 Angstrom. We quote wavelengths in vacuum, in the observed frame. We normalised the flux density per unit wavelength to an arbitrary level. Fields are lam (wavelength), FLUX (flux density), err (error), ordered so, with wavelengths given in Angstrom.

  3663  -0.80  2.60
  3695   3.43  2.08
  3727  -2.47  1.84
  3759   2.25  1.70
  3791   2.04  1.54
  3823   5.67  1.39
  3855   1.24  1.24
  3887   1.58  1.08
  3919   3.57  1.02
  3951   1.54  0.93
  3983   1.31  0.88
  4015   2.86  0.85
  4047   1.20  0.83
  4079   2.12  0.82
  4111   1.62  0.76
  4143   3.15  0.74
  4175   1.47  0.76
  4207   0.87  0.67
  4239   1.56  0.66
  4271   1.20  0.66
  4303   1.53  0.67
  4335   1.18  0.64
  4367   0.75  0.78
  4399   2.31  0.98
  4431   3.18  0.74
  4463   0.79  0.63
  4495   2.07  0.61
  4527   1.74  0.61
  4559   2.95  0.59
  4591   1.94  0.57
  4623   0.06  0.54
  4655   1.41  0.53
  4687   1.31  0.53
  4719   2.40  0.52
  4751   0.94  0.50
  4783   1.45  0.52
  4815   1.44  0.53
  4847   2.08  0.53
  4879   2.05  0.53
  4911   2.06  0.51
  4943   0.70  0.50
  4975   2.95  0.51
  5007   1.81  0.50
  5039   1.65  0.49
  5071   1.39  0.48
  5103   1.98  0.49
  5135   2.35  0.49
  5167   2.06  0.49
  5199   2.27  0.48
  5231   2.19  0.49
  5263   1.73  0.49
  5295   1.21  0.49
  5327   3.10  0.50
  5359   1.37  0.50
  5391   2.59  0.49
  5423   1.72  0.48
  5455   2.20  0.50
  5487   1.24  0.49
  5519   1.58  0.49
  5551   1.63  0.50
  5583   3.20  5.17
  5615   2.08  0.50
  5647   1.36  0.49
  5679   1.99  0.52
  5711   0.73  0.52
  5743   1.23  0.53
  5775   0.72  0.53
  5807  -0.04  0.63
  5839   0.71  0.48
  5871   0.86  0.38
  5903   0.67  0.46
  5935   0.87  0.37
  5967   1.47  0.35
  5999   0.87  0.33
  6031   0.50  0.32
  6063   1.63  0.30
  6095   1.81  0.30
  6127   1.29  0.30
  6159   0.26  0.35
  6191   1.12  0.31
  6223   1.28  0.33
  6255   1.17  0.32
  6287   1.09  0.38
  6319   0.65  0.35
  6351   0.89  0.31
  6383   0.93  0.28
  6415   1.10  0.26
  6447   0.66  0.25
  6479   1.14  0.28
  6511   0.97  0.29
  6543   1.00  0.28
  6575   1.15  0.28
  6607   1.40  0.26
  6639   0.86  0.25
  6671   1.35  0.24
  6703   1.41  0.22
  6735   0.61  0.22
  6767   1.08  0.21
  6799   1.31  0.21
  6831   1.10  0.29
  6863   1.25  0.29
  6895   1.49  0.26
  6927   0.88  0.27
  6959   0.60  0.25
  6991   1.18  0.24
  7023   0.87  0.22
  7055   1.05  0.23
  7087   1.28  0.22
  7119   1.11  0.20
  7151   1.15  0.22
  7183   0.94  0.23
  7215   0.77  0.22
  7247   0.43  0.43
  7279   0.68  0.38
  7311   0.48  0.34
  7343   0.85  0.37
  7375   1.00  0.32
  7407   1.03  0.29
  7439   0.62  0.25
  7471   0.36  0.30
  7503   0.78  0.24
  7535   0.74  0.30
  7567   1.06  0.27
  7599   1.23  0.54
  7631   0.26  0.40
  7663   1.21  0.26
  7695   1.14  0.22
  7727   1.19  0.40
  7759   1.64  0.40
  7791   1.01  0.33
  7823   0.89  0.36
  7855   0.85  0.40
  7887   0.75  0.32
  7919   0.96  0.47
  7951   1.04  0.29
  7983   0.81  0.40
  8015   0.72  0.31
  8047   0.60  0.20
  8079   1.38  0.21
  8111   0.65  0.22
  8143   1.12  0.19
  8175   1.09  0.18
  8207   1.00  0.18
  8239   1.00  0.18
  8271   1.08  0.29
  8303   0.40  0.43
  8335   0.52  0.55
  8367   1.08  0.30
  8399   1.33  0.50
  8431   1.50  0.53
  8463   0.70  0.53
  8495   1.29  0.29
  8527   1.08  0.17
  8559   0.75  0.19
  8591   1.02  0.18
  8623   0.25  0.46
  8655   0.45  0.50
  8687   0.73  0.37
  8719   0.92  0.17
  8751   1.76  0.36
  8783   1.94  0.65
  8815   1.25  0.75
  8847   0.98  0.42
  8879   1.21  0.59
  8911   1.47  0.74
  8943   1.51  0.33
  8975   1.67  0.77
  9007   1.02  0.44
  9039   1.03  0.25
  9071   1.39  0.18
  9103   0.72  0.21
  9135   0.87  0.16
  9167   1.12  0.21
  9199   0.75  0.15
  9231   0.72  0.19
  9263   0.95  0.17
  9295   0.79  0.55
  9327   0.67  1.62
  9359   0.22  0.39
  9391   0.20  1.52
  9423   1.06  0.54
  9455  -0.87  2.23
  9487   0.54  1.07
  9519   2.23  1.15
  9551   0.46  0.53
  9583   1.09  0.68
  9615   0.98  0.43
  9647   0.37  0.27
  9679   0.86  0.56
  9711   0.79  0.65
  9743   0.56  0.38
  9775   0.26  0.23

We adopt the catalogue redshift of 0.33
